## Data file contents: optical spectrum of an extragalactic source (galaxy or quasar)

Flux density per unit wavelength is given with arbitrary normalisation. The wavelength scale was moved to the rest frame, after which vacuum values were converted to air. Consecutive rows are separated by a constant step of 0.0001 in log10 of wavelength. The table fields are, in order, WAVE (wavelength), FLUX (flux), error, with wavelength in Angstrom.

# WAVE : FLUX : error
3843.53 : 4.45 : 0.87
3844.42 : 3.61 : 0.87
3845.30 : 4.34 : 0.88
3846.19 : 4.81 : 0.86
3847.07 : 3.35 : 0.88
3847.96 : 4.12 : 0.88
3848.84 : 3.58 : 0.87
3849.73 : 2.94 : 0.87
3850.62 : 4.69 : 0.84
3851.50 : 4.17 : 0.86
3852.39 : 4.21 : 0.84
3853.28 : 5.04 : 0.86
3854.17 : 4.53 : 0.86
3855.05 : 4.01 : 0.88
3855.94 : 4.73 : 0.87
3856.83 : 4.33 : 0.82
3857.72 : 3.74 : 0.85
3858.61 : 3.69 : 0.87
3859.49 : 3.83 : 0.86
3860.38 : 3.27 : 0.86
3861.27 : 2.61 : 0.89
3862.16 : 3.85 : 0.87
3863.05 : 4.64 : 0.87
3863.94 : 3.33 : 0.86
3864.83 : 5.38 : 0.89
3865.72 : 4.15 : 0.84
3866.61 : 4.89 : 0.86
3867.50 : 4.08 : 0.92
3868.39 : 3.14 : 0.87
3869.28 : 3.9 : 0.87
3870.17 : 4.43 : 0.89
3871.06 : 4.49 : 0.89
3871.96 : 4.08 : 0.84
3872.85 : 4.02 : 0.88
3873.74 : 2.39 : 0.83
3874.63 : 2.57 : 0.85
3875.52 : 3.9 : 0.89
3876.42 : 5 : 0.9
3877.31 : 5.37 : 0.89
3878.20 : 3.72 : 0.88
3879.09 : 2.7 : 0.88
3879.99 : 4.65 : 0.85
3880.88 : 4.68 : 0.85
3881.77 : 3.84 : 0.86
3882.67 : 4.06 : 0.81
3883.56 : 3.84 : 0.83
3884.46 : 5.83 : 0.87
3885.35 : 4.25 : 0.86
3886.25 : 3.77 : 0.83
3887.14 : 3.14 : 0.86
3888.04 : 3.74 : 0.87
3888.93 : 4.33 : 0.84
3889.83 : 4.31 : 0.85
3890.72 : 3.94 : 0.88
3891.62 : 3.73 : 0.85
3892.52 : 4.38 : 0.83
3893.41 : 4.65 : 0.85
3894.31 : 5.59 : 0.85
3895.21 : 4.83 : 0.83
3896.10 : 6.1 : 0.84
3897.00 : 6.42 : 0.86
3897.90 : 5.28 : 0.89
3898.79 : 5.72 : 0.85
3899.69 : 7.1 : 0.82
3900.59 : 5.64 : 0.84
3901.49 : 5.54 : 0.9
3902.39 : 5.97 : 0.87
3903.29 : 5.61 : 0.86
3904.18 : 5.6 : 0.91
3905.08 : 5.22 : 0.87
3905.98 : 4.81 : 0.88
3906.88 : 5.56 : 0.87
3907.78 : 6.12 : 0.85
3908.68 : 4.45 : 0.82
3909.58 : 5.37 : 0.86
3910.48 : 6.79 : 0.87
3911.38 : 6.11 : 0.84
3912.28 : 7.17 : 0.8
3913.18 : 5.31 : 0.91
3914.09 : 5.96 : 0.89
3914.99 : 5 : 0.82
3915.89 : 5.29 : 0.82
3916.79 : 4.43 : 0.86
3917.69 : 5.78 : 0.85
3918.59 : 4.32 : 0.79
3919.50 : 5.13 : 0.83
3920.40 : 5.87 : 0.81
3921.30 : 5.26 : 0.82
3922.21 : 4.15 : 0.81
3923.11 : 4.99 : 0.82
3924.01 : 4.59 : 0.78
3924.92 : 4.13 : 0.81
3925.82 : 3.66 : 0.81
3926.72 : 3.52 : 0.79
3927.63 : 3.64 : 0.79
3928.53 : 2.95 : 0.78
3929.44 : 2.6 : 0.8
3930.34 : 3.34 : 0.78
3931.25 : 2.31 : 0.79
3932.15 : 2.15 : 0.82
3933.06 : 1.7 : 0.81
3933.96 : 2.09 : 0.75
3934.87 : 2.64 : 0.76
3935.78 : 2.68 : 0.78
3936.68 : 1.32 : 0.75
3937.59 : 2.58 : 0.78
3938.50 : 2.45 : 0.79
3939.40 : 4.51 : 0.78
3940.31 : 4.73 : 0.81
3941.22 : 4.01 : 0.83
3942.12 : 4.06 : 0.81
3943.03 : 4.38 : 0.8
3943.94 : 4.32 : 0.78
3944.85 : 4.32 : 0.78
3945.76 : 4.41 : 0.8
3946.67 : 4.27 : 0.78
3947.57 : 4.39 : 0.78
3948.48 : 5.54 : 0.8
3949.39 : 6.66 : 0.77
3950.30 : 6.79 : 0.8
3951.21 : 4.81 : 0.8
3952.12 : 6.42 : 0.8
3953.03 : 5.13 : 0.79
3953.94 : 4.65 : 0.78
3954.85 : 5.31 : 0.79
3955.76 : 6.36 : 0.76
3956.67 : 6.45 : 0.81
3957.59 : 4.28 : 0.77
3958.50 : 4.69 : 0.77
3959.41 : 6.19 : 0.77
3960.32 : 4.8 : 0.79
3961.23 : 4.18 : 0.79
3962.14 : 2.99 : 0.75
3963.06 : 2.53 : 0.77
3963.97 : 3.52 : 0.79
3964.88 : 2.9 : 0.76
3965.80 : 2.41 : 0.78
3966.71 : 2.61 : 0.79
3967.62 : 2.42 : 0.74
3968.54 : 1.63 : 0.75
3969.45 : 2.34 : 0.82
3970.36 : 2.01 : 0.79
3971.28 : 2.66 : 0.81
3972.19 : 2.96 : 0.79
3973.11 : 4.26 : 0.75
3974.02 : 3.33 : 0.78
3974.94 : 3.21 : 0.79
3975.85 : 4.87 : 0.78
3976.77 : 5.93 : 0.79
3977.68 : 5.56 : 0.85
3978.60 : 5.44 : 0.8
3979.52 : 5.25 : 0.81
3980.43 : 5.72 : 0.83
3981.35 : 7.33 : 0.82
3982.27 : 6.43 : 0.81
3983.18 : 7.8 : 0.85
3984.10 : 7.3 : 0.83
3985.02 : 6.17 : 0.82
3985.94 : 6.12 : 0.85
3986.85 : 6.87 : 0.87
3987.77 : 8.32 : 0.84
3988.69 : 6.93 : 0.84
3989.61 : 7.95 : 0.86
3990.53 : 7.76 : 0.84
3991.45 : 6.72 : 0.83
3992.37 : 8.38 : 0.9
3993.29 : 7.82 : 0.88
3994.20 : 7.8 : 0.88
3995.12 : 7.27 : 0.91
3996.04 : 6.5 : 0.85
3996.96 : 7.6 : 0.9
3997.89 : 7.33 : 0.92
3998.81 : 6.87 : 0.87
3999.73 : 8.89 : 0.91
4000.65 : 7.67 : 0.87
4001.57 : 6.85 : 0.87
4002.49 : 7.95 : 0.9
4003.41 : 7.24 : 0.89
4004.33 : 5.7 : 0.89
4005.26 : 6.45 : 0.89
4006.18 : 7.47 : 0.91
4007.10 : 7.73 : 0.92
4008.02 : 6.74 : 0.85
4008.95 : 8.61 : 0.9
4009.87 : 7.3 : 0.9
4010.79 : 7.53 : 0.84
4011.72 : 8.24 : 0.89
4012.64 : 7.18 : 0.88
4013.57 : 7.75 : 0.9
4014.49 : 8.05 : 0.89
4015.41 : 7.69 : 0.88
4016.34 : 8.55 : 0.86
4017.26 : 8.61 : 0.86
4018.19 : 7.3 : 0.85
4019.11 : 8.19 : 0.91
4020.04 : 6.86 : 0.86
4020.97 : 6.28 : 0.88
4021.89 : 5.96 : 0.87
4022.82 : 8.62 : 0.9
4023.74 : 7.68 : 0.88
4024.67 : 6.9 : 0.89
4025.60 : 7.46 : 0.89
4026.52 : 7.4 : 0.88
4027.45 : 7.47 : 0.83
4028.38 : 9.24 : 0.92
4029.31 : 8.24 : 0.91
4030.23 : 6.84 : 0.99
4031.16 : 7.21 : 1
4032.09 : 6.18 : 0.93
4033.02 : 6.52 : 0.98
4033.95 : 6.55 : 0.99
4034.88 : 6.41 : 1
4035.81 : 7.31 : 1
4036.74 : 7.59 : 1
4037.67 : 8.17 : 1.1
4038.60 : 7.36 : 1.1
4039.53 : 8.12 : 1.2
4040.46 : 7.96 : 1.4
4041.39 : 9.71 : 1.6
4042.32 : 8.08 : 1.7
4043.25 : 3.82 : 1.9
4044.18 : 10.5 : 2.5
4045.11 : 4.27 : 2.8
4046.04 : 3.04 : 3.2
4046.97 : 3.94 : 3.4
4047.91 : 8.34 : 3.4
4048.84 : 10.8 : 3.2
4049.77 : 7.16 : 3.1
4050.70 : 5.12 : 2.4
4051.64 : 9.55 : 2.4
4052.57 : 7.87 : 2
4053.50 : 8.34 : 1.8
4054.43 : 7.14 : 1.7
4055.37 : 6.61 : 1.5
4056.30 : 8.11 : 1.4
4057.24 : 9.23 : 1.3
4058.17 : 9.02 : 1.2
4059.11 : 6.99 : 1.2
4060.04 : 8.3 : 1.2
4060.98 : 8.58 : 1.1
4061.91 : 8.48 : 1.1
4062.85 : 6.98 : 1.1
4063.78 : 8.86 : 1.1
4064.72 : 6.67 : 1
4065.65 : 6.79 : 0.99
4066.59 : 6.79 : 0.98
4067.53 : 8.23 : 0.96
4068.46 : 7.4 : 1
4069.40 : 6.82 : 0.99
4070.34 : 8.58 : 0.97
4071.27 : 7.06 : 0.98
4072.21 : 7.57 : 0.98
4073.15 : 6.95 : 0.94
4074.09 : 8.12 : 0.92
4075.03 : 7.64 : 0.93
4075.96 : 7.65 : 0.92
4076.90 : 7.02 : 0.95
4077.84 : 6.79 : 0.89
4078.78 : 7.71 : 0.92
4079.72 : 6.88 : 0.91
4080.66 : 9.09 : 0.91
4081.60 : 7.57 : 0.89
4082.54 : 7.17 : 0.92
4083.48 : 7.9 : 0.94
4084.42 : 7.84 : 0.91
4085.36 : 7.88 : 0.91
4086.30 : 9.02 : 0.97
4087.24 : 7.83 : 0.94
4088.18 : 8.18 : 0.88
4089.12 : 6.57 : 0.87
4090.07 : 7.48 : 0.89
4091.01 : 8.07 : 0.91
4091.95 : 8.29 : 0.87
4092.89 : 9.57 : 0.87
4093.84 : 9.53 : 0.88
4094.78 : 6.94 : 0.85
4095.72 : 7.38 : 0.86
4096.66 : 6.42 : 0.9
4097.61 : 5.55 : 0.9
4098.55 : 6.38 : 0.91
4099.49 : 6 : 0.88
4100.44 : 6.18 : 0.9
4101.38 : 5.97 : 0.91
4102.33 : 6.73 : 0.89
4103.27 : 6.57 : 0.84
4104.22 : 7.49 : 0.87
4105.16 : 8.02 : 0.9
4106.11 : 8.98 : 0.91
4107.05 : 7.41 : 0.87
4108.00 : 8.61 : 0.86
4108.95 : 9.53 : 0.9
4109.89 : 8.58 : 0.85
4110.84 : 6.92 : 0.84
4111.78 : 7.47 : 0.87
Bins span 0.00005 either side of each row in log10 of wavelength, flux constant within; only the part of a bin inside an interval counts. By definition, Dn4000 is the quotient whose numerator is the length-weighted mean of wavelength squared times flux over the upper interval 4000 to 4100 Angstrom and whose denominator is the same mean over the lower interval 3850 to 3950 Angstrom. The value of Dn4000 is 1.8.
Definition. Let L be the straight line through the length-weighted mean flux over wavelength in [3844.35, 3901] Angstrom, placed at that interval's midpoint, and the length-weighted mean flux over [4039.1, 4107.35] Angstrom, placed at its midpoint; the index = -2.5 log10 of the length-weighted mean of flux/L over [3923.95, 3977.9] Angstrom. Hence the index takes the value 0.39 mag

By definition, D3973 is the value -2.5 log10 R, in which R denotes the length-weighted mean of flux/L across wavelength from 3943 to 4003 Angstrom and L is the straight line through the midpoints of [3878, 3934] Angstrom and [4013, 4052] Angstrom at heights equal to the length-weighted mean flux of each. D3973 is 0.126 mag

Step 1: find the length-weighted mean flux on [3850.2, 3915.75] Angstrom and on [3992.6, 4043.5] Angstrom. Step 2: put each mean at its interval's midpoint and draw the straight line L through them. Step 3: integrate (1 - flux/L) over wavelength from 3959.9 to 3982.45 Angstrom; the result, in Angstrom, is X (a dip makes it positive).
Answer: 9.2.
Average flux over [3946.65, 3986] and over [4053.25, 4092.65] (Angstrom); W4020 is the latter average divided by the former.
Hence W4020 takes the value 1.65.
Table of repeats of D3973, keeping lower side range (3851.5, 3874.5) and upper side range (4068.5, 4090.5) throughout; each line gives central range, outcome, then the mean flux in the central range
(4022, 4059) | -0.07 mag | 7.41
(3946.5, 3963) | 0.07 mag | 5.17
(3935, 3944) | 0.47 mag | 3.44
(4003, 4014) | -0.14 mag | 7.32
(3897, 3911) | -0.21 mag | 5.68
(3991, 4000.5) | -0.21 mag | 7.52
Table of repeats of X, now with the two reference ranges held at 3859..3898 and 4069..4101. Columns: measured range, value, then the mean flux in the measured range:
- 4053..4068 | -1.5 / 7.82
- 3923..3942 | 7.2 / 3.15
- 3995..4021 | -5.0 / 7.48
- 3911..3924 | -1.3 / 5.31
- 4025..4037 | -1.1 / 7.25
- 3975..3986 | -0.4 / 6.05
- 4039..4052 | -0.5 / 7.15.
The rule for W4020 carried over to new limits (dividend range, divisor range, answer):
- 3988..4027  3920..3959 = 1.79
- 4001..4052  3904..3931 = 1.51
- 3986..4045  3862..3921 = 1.56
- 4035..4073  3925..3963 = 1.84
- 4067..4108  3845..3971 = 1.74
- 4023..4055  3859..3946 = 1.68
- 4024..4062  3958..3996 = 1.44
